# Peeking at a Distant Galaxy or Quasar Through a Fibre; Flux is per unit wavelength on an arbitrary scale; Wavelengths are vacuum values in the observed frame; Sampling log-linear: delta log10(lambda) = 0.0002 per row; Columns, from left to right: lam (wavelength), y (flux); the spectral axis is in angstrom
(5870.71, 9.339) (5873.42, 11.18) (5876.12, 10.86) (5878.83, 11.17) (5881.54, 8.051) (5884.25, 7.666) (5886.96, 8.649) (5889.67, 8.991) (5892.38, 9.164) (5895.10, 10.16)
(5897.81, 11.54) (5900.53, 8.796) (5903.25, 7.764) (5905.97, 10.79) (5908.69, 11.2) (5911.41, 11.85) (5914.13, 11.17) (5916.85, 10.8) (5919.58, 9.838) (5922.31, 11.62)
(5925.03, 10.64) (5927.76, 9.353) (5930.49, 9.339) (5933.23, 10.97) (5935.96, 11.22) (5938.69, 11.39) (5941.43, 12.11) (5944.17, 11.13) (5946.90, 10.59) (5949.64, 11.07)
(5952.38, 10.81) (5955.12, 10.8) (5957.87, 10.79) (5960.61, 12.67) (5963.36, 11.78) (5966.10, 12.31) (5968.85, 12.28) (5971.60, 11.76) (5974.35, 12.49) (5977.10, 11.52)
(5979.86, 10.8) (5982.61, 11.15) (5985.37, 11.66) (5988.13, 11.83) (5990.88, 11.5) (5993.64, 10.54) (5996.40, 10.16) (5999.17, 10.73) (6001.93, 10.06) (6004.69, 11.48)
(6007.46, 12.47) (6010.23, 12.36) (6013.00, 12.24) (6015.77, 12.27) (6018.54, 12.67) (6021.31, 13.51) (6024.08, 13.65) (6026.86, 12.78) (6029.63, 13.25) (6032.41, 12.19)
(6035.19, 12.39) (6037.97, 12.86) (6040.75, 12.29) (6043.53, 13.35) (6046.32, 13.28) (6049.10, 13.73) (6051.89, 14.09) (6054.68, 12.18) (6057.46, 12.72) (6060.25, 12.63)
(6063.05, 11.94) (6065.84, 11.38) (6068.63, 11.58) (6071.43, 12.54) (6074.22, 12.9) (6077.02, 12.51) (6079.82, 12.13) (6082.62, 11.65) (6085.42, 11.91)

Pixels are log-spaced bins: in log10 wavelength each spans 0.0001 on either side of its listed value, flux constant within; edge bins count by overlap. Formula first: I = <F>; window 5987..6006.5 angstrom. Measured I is 10.9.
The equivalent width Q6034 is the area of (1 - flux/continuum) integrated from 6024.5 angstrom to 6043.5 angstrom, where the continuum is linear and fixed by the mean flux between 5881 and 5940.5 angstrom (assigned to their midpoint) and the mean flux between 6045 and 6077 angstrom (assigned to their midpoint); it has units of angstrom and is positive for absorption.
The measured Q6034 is -0.87 angstrom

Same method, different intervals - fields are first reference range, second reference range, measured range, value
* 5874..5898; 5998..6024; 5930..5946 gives -0.8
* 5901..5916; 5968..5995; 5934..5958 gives -0.2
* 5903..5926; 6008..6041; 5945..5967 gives 0.3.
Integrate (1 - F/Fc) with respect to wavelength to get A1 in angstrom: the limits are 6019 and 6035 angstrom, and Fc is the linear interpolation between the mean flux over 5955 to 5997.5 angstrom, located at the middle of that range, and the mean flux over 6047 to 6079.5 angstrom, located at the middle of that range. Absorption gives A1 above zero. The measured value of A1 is -1.1 angstrom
